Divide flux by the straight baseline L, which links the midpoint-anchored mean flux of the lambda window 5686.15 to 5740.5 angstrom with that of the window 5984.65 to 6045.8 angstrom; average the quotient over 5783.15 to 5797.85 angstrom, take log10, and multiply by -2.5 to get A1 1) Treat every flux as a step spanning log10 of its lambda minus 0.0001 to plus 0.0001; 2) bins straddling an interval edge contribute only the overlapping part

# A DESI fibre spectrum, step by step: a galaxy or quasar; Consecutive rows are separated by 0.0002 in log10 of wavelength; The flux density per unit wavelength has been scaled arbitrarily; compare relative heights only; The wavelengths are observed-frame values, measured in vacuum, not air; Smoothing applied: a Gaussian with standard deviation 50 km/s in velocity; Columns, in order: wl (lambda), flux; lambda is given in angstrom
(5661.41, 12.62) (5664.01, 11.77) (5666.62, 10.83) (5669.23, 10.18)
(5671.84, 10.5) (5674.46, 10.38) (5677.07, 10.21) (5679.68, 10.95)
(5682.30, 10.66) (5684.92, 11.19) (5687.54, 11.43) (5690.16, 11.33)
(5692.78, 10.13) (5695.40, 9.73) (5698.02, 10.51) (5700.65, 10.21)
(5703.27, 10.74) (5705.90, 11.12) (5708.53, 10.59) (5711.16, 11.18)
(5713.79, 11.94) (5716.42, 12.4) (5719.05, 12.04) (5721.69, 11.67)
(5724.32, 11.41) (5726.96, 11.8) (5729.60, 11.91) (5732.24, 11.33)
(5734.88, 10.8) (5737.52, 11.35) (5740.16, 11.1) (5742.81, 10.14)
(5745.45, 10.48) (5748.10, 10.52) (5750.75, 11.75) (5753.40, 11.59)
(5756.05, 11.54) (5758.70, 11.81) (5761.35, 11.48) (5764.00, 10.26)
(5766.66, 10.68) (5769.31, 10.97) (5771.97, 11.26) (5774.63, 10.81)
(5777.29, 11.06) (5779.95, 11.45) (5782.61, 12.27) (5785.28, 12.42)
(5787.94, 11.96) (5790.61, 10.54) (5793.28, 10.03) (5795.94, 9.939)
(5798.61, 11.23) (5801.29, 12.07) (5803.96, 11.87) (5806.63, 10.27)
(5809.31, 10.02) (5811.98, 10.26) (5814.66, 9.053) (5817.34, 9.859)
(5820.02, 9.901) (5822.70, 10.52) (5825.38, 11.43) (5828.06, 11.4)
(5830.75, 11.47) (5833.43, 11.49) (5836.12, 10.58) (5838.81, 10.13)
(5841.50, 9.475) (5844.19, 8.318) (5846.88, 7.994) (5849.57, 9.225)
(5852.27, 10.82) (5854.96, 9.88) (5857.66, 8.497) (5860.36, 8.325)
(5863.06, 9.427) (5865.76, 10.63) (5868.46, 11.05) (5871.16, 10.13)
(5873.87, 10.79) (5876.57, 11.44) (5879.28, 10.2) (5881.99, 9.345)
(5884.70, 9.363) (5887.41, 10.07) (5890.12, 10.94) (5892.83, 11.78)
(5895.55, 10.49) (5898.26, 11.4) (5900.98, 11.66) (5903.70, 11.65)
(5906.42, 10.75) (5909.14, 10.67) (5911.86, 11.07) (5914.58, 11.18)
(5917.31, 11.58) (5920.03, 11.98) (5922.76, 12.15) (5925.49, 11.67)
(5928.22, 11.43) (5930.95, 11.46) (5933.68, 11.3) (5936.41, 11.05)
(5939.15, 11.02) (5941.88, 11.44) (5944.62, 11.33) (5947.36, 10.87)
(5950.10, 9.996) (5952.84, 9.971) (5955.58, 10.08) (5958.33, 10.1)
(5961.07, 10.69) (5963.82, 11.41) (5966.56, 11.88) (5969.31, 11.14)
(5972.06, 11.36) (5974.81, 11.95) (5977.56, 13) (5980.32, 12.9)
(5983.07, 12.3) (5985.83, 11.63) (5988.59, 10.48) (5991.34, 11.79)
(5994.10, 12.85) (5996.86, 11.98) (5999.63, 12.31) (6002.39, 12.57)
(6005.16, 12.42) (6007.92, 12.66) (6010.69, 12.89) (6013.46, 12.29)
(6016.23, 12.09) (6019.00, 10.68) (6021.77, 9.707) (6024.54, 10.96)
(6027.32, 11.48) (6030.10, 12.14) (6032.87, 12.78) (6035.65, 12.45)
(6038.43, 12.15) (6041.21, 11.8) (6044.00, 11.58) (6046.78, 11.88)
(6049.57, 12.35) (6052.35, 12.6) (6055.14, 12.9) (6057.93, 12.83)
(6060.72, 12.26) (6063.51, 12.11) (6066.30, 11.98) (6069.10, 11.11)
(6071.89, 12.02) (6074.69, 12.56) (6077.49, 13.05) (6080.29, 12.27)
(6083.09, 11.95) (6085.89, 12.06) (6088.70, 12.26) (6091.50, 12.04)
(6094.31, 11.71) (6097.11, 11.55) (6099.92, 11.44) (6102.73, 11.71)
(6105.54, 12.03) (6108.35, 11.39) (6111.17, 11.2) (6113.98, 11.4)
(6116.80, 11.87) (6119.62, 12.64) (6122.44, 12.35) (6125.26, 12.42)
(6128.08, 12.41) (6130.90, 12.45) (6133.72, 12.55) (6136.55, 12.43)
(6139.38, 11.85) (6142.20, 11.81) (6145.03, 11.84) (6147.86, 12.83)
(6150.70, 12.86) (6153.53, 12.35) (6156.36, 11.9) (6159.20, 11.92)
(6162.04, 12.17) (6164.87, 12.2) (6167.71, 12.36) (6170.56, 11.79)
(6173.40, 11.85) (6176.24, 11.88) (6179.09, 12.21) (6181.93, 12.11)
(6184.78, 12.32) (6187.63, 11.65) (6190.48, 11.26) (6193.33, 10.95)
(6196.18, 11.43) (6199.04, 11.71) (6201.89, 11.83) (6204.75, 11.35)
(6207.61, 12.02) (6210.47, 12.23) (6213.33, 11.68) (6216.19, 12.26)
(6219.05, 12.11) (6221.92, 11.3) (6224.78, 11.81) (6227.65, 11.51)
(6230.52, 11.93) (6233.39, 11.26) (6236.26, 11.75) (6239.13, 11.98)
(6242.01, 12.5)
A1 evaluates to 0.030 mag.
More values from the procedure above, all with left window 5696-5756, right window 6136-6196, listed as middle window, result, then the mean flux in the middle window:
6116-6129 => -0.04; 12.4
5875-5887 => 0.14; 10.1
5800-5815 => 0.06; 10.7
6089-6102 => 0.01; 11.7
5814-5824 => 0.15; 9.88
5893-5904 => 0.02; 11.3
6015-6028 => 0.08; 10.9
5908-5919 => 0.04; 11.2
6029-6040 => -0.06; 12.4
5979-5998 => -0.03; 12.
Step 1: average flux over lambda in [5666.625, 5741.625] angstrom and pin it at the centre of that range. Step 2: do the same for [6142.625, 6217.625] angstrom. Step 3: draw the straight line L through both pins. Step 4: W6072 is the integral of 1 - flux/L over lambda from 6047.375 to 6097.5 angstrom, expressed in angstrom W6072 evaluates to -2.0 angstrom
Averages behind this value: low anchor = 11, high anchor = 12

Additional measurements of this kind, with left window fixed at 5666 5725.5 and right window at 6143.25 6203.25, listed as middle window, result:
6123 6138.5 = -0.7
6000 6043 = -1.1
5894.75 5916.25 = 0.5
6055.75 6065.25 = -0.6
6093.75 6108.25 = 0.2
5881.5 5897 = 1.3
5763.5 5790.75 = -0.5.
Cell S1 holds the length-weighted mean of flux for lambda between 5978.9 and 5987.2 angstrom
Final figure 12.3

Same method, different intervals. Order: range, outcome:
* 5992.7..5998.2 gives 12.4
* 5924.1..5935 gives 11.5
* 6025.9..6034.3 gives 12.1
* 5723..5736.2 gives 11.5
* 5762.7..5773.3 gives 10.8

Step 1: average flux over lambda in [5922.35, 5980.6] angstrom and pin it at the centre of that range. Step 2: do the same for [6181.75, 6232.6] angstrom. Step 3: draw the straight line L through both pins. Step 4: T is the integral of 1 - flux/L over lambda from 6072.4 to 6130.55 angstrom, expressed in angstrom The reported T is -2.5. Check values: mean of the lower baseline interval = 11.2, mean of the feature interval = 12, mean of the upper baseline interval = 11.7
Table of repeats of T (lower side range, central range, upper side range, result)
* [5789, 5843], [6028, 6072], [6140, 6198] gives -2.6 angstrom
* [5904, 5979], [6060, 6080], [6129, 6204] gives -0.8 angstrom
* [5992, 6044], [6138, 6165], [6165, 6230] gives -0.7 angstrom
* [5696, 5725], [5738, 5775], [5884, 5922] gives 0.5 angstrom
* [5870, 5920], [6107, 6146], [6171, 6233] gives -1.7 angstrom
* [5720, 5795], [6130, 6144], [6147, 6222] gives -0.4 angstrom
